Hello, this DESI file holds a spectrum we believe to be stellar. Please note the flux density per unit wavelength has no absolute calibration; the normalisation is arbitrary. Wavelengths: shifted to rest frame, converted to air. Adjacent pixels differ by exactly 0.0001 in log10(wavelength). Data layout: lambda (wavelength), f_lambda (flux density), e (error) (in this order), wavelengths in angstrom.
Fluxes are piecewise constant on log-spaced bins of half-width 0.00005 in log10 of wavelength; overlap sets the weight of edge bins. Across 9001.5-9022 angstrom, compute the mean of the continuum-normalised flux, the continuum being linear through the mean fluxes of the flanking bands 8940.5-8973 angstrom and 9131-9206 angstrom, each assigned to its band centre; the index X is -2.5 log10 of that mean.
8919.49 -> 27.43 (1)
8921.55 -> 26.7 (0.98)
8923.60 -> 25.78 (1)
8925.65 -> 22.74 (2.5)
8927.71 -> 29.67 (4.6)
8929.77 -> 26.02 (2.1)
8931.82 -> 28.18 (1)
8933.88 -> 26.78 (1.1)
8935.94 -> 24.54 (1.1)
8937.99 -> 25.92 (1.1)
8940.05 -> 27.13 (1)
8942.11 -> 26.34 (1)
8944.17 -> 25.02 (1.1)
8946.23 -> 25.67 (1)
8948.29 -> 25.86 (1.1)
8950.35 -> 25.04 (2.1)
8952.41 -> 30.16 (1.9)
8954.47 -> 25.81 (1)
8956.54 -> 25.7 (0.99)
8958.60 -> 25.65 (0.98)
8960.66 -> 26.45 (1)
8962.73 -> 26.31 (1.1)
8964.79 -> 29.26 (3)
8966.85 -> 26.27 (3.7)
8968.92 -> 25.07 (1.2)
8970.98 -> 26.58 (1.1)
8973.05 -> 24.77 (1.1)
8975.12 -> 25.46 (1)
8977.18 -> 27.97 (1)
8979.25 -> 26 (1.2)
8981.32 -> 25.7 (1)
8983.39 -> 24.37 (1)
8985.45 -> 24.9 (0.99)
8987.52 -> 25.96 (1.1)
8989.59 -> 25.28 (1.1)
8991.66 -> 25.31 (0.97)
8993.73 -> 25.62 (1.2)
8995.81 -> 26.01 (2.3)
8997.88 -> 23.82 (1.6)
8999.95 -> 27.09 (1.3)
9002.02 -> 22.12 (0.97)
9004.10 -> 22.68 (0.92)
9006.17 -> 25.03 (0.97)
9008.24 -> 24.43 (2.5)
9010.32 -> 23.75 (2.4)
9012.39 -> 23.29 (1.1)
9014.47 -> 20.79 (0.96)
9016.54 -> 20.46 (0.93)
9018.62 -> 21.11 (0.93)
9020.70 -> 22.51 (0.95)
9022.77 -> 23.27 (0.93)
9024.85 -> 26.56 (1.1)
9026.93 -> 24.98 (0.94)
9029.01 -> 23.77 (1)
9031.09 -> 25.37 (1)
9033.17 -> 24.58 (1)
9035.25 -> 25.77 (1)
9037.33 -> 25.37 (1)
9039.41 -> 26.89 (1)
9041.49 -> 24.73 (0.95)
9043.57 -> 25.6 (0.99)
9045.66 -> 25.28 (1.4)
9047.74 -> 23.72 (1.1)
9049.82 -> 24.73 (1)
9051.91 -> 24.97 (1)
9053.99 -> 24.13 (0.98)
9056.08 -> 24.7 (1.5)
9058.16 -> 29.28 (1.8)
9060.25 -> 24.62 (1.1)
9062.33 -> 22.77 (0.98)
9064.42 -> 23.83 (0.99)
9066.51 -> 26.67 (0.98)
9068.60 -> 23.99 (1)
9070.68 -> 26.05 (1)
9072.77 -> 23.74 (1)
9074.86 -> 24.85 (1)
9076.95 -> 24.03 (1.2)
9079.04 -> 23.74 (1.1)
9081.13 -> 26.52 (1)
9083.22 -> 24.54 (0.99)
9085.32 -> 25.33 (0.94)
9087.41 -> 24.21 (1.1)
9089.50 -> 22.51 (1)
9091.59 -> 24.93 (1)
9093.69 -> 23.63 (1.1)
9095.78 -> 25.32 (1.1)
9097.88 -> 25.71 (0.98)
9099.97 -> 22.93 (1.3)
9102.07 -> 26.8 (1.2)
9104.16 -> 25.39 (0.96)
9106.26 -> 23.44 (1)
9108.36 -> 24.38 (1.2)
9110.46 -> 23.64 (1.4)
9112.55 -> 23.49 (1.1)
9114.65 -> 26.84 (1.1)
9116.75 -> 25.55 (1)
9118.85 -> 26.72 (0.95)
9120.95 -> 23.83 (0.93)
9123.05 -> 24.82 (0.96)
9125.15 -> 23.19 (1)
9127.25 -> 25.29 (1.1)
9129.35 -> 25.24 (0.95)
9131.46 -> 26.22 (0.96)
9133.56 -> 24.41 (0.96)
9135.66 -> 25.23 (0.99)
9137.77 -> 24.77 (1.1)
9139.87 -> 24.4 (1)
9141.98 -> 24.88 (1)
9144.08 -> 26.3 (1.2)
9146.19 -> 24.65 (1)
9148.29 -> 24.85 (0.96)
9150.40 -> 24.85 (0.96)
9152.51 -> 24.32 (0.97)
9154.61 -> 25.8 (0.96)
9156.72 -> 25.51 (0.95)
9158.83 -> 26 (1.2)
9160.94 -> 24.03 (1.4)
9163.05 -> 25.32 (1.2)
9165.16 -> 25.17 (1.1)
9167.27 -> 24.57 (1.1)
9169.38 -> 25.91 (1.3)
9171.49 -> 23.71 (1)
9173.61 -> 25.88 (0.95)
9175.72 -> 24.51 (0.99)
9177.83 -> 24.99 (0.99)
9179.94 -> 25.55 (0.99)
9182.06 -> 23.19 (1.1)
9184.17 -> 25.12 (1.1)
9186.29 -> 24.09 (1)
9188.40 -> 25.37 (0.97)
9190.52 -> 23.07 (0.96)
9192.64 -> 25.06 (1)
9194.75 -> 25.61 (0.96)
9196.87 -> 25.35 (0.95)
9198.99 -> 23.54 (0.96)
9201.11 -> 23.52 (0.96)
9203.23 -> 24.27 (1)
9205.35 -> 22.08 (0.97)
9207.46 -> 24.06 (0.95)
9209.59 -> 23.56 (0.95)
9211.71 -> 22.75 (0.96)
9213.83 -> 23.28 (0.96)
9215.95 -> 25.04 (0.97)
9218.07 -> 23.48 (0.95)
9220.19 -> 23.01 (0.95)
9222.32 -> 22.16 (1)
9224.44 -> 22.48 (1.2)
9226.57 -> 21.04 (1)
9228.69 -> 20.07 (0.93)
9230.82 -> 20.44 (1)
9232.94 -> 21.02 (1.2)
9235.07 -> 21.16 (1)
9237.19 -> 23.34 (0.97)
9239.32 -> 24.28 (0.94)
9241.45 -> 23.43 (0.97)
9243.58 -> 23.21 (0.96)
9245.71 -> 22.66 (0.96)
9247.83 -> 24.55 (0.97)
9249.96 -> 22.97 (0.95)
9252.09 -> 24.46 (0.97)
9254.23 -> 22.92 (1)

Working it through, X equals 0.15 mag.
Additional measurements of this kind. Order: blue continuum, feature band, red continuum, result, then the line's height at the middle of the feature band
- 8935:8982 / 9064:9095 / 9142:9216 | 0.03 mag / 25.3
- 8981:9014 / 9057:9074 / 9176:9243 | -0.04 mag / 24.2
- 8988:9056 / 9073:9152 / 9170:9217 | -0.02 mag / 24.3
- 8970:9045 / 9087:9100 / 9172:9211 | 0.01 mag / 24.5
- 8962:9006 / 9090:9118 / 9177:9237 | -0.02 mag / 24.4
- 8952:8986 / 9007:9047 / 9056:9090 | 0.06 mag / 25.4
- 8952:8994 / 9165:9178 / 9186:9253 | -0.05 mag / 23.8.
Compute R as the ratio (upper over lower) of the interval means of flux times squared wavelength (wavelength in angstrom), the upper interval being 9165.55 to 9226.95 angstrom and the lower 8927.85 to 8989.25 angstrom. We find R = 0.97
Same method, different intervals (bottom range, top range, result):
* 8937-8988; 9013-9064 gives 0.95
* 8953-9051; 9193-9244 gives 0.97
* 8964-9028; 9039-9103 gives 1.02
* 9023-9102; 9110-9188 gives 1.02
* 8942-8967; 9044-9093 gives 0.96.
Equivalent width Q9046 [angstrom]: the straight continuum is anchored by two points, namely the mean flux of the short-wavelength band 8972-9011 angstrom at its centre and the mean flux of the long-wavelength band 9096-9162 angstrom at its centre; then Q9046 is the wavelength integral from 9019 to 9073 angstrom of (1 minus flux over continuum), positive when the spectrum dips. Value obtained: 0.3 angstrom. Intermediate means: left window 25.1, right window 25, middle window 24.9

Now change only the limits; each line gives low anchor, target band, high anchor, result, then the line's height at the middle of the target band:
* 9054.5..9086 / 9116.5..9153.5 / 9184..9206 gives -0.5 angstrom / 24.6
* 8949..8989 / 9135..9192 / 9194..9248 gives -2.8 angstrom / 23.7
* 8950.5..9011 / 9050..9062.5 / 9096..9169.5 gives 0.0 angstrom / 25.3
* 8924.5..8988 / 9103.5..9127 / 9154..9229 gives 0.1 angstrom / 24.8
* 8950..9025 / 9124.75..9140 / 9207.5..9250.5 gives -0.8 angstrom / 23.6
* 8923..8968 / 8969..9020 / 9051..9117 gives 2.6 angstrom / 25.8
